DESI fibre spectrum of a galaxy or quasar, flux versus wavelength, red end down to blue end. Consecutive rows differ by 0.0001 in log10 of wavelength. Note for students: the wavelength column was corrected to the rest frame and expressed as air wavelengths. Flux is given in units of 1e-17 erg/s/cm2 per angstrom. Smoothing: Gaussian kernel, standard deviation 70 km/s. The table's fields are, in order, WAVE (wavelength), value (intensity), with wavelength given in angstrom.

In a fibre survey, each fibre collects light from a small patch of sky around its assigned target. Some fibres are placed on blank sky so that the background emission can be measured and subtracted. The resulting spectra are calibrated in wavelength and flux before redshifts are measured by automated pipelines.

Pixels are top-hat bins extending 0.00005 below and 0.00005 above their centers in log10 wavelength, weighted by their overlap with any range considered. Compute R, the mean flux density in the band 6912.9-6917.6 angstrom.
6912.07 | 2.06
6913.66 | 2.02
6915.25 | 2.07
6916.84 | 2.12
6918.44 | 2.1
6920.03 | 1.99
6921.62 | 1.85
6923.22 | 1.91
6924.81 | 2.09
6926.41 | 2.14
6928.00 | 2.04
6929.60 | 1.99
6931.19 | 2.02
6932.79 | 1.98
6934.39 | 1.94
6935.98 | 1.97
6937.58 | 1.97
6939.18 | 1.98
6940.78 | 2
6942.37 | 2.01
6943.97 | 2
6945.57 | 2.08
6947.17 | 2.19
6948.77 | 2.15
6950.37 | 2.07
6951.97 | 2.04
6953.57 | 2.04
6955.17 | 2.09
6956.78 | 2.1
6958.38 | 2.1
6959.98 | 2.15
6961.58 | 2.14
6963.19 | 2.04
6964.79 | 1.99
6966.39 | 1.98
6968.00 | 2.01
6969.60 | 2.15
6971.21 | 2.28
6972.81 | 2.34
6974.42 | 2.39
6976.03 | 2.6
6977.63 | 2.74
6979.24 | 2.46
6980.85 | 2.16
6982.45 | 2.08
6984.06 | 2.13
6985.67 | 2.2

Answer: 2.07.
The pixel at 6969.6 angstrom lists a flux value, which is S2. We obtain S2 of 2.15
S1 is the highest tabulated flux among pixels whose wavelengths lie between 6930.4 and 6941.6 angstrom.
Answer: 2.02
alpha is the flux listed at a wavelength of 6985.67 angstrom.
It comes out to 2.2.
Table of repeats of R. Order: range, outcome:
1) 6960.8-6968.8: 2.03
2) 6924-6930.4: 2.07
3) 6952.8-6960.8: 2.1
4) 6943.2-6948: 2.09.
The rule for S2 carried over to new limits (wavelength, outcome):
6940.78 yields 2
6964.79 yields 1.99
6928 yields 2.04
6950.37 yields 2.07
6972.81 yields 2.34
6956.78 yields 2.1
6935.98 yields 1.97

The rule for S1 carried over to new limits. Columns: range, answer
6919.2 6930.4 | 2.14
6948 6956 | 2.15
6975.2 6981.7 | 2.74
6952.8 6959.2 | 2.1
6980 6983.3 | 2.16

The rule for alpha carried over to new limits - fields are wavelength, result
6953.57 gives 2.04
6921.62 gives 1.85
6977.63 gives 2.74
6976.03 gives 2.6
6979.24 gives 2.46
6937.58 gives 1.97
